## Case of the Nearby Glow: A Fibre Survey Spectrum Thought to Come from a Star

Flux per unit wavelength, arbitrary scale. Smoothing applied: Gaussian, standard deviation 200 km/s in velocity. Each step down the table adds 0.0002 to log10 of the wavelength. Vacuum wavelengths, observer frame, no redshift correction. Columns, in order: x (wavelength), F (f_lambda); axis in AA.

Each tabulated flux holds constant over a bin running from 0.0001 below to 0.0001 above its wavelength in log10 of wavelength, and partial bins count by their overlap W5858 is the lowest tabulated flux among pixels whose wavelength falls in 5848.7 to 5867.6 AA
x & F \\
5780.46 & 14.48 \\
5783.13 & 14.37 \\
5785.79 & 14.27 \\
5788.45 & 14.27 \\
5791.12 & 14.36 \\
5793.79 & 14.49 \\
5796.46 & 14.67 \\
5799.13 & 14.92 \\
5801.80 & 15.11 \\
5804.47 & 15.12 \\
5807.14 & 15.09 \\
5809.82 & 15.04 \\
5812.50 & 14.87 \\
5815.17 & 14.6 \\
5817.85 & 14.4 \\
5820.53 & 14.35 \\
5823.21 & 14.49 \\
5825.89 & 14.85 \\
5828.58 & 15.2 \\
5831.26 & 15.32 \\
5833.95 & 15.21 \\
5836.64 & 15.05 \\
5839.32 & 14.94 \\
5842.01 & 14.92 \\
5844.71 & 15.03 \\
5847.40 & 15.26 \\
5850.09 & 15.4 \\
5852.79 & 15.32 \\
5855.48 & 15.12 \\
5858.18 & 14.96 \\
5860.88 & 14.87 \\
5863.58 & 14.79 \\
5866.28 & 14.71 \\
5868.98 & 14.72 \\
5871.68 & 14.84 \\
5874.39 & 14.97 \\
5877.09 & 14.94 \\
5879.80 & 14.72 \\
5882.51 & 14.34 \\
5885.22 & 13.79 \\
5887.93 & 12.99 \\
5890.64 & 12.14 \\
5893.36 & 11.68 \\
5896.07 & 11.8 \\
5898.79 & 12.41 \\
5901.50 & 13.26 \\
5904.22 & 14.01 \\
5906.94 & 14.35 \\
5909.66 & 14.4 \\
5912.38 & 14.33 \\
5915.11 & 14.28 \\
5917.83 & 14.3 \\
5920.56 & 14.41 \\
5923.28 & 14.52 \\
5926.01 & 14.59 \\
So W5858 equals 14.71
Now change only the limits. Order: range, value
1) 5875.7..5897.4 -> 11.68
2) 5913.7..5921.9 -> 14.28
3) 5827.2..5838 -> 15.05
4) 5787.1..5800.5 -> 14.27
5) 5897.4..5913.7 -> 12.41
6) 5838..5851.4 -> 14.92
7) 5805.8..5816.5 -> 14.6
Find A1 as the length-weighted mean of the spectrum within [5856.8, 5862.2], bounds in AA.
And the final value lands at 14.9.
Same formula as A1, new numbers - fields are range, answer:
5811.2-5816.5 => 14.8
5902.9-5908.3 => 14.2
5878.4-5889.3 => 14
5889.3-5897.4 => 11.9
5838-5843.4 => 14.9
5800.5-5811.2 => 15.1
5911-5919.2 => 14.3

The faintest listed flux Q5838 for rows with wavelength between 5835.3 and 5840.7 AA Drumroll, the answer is 14.94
